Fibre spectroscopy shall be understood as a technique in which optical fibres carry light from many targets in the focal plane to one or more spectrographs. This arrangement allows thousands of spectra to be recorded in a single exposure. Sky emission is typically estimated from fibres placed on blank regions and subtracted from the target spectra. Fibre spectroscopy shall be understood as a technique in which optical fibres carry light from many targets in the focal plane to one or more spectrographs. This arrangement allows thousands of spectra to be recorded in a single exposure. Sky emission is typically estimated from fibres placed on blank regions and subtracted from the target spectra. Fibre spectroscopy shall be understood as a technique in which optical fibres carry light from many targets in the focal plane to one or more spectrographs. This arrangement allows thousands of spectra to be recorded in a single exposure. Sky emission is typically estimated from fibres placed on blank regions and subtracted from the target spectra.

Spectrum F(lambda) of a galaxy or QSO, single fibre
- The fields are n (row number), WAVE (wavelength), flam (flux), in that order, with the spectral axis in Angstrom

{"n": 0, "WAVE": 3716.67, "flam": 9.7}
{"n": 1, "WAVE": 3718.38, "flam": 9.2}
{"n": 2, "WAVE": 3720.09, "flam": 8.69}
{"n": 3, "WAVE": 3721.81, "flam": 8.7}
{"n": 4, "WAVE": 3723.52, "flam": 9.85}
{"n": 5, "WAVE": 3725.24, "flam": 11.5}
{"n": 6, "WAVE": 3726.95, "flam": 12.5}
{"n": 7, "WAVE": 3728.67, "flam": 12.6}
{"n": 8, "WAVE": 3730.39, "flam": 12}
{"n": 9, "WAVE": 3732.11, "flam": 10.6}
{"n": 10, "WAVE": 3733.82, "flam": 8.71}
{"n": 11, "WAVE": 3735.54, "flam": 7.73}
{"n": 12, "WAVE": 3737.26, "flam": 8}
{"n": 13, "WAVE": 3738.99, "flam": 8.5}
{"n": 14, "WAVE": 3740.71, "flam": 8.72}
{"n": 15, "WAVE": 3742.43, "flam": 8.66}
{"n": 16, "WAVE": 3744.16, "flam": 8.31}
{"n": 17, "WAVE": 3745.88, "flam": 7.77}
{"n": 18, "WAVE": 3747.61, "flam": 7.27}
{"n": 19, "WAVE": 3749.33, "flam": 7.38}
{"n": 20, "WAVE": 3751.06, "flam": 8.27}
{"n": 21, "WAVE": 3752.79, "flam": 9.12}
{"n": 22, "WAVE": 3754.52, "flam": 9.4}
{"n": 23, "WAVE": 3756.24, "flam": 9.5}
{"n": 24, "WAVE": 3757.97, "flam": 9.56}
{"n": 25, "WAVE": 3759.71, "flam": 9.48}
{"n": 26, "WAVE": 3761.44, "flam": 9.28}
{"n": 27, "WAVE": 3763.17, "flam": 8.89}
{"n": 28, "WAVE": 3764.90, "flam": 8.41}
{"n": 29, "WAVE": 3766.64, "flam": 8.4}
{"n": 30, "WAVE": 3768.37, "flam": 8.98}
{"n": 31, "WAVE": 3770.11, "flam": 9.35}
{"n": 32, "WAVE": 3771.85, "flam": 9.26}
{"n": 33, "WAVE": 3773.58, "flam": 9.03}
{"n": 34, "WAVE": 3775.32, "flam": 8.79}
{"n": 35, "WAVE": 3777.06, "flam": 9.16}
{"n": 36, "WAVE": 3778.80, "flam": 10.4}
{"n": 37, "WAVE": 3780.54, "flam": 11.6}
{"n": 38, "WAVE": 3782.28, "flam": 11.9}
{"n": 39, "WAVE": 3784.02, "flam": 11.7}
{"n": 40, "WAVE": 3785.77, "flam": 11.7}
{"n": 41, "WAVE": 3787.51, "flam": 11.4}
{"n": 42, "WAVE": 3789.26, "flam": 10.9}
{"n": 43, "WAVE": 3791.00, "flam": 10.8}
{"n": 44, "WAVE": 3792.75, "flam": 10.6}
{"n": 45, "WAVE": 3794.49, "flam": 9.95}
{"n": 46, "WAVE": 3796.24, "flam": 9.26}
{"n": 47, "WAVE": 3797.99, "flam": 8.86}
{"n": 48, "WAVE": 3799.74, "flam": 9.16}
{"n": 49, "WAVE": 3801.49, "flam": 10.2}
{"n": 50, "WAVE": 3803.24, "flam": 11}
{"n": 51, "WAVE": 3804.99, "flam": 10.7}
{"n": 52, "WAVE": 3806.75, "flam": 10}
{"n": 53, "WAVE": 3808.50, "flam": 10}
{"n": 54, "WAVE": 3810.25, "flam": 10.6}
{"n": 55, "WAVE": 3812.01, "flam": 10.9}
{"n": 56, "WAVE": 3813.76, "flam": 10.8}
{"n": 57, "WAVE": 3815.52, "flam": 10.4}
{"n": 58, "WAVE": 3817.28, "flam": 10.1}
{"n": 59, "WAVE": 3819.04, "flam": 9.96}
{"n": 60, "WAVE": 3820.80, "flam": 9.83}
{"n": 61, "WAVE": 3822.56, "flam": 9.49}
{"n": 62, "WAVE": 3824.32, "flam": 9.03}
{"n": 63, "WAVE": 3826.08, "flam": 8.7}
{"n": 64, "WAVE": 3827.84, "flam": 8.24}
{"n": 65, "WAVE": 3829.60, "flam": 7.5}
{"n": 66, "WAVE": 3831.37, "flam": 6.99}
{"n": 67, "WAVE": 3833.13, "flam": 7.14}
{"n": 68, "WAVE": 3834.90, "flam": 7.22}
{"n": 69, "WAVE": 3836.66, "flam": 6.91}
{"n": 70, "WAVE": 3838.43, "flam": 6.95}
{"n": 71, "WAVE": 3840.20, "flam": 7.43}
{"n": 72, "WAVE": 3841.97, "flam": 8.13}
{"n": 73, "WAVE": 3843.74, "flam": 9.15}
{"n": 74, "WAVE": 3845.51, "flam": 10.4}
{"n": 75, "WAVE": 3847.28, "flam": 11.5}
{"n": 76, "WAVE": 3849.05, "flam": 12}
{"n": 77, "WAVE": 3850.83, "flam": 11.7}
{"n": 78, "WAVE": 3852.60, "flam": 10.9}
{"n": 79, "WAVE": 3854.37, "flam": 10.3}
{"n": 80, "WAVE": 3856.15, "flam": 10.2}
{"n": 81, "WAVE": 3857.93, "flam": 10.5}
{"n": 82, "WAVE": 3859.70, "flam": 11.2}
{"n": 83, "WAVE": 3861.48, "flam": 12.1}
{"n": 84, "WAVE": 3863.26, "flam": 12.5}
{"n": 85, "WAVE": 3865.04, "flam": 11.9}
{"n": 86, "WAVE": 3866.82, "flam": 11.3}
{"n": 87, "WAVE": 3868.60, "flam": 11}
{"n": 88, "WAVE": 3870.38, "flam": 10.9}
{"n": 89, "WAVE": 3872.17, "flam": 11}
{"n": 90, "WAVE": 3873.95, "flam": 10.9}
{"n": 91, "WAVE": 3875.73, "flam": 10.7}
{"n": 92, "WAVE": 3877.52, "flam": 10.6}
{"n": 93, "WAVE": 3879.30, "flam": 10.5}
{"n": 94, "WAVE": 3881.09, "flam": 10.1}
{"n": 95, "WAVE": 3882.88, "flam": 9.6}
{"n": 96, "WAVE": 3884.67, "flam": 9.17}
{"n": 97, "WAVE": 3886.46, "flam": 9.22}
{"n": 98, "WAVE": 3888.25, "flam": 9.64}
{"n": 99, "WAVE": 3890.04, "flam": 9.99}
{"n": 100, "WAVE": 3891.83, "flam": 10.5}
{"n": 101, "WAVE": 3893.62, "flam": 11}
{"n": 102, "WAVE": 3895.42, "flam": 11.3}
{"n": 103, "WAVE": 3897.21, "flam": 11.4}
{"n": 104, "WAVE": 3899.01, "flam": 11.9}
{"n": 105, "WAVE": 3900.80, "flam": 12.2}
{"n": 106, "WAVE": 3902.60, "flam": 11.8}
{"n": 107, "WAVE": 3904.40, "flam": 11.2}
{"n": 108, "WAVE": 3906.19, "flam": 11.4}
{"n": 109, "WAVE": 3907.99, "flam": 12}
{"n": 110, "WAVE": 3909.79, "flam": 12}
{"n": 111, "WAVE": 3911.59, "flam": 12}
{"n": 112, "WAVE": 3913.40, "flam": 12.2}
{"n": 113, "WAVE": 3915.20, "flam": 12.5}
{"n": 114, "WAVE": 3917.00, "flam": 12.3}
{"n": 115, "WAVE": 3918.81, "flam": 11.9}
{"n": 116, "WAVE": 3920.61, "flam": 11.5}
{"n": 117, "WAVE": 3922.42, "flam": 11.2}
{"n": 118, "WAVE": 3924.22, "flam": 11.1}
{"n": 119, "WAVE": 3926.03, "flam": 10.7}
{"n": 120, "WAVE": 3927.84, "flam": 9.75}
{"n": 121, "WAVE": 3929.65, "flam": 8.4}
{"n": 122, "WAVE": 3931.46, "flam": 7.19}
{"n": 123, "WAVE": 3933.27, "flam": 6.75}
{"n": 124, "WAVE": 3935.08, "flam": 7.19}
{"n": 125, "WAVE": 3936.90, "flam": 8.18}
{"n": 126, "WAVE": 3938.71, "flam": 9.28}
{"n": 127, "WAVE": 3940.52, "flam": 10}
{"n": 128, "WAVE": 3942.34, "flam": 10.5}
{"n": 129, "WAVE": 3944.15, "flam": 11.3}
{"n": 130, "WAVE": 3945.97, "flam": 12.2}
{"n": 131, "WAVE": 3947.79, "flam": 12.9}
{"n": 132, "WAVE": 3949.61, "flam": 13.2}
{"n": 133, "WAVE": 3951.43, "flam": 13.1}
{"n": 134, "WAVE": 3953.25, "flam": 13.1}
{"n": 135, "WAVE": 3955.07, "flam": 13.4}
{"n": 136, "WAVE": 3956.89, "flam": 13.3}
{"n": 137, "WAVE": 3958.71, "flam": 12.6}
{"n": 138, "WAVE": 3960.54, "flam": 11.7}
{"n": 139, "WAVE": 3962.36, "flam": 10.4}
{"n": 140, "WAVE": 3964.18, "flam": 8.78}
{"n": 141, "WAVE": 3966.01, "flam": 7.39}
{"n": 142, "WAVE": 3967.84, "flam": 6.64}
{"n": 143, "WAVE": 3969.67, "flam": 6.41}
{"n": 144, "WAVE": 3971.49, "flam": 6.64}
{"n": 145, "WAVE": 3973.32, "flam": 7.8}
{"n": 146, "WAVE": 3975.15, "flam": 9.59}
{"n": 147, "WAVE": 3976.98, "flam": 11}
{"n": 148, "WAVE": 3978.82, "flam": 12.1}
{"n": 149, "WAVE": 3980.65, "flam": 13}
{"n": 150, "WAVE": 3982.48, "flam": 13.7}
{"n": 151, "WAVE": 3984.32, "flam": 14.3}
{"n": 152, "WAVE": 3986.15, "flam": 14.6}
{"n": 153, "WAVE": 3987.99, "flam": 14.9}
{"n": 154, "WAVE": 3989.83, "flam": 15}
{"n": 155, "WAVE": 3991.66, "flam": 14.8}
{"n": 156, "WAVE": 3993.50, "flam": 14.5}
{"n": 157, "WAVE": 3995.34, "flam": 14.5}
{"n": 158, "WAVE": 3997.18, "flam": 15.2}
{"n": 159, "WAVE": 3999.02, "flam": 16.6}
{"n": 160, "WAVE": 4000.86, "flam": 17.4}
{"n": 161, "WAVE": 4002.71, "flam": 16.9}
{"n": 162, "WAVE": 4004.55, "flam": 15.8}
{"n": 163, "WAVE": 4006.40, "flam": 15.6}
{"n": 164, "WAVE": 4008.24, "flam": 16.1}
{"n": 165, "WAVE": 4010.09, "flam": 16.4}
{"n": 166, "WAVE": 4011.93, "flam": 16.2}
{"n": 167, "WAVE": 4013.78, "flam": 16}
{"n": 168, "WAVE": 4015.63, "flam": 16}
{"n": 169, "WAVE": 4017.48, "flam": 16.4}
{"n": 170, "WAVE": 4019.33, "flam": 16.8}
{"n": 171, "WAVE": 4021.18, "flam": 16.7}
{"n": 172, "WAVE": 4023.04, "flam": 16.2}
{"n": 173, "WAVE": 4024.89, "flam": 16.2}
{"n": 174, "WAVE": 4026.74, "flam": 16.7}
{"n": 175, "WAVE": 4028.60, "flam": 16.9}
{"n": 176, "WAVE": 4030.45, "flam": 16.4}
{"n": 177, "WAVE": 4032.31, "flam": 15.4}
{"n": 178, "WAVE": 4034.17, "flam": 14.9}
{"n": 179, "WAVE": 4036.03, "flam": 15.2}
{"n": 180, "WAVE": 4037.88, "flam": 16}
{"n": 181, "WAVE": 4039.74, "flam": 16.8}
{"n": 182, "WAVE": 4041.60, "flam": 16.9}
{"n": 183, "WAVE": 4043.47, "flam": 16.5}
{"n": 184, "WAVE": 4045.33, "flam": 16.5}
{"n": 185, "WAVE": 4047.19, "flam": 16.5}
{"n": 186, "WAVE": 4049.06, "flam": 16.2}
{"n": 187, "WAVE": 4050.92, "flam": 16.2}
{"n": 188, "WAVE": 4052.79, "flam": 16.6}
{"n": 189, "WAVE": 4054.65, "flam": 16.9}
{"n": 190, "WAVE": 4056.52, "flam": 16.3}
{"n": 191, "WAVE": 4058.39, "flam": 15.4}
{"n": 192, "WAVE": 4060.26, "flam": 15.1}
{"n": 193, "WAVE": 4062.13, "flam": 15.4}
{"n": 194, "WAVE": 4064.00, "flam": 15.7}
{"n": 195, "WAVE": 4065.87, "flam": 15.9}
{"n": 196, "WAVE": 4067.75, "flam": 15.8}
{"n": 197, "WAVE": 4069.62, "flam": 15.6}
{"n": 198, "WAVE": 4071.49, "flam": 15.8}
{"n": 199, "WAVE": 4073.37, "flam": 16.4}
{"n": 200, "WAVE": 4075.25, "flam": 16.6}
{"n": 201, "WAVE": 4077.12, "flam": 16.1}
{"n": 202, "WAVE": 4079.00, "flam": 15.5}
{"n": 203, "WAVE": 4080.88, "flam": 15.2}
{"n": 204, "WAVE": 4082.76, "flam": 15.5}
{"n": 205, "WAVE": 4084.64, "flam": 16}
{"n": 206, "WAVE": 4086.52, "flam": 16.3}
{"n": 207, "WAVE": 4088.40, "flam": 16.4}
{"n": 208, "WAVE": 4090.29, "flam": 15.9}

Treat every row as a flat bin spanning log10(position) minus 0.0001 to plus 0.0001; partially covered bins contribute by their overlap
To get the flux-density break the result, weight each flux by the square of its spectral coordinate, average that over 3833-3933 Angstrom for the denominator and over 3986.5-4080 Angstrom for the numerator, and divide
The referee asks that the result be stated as 1.6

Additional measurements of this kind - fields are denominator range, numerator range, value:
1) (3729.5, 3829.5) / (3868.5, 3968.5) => 1.21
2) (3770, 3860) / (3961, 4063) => 1.64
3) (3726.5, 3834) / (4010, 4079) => 1.93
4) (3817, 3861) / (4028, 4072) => 1.92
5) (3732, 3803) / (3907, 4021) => 1.45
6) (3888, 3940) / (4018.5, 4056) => 1.63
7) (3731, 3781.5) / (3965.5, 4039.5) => 1.82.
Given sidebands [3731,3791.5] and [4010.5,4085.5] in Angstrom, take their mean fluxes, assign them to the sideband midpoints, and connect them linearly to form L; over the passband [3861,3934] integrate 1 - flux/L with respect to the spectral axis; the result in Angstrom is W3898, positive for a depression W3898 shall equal 9.7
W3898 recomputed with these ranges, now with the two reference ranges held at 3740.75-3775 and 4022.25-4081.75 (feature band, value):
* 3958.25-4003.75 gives 6.6 Angstrom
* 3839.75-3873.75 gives 1.3 Angstrom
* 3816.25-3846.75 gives 6.1 Angstrom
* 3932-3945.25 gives 4.2 Angstrom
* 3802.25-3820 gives -0.6 Angstrom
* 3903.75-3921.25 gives 0.9 Angstrom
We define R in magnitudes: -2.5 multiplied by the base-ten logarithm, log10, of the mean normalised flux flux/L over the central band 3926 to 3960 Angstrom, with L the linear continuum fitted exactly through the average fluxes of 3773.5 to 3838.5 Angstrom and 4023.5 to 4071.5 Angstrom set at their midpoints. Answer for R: 0.24 mag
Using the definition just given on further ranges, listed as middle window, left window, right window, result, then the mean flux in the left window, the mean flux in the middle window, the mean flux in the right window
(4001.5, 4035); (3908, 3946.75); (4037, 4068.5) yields -0.12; 10.4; 16.2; 16.2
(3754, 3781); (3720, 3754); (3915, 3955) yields 0.02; 9.25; 9.31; 10.7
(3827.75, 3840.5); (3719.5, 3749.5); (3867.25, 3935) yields 0.37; 9.35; 7.23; 10.7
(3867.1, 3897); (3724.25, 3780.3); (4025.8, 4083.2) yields 0.17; 9.26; 10.4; 16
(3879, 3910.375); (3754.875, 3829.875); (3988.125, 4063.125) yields 0.16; 9.87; 10.8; 16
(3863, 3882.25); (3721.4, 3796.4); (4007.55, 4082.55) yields 0.12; 9.65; 11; 16.1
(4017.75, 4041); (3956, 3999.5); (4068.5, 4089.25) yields -0.16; 11.9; 16.2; 15.9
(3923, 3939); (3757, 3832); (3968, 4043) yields 0.42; 9.8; 8.75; 14.7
